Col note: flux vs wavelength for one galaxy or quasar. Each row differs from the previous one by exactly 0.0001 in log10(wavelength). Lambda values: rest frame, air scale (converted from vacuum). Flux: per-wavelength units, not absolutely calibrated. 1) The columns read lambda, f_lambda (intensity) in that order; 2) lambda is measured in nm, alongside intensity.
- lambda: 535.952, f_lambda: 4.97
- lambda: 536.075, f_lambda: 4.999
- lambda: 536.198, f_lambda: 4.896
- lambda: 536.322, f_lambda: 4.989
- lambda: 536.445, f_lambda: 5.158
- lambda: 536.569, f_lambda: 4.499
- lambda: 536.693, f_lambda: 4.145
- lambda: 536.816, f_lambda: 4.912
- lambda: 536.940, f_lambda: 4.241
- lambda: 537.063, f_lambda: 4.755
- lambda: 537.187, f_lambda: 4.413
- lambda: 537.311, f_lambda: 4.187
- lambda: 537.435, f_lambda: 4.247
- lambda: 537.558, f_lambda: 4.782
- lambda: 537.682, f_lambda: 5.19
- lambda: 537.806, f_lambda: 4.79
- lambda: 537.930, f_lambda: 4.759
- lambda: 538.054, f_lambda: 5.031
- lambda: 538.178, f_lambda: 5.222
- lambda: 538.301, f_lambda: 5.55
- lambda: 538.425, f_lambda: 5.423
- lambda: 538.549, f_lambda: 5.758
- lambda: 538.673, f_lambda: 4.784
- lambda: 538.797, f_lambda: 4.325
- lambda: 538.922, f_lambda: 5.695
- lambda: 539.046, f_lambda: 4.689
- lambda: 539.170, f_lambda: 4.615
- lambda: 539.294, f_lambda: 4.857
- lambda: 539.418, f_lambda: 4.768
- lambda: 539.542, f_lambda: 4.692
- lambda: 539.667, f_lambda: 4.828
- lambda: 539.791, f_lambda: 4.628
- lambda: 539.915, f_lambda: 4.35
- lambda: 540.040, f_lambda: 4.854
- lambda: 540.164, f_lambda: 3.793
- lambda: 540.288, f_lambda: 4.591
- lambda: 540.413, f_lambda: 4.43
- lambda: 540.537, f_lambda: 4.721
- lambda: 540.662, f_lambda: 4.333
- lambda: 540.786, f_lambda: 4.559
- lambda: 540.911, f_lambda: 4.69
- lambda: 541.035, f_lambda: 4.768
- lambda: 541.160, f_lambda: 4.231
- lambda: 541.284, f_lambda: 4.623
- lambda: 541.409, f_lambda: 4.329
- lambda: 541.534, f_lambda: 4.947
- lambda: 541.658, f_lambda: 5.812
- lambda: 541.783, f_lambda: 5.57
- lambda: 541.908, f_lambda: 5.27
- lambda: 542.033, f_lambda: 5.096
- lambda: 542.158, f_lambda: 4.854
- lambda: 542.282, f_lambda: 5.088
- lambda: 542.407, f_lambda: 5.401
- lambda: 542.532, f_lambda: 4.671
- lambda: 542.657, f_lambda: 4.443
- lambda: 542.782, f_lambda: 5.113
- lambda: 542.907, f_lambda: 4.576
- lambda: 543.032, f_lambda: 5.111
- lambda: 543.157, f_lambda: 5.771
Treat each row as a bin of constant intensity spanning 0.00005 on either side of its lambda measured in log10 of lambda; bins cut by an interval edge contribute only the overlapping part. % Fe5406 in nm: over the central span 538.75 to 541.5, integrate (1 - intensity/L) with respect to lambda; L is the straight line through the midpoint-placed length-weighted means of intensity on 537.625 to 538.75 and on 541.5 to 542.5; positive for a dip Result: 0.312 nm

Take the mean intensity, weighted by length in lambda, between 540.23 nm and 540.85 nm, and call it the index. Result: 4.52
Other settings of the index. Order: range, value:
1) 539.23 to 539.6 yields 4.78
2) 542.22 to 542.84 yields 4.94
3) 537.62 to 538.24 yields 5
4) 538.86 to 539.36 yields 4.97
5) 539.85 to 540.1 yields 4.59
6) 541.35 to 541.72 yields 5.04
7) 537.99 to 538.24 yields 5.14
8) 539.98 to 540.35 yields 4.42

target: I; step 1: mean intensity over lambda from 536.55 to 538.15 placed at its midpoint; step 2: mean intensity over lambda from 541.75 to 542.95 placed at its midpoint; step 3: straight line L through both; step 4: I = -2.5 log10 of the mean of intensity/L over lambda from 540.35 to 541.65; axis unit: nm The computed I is 0.06 mag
